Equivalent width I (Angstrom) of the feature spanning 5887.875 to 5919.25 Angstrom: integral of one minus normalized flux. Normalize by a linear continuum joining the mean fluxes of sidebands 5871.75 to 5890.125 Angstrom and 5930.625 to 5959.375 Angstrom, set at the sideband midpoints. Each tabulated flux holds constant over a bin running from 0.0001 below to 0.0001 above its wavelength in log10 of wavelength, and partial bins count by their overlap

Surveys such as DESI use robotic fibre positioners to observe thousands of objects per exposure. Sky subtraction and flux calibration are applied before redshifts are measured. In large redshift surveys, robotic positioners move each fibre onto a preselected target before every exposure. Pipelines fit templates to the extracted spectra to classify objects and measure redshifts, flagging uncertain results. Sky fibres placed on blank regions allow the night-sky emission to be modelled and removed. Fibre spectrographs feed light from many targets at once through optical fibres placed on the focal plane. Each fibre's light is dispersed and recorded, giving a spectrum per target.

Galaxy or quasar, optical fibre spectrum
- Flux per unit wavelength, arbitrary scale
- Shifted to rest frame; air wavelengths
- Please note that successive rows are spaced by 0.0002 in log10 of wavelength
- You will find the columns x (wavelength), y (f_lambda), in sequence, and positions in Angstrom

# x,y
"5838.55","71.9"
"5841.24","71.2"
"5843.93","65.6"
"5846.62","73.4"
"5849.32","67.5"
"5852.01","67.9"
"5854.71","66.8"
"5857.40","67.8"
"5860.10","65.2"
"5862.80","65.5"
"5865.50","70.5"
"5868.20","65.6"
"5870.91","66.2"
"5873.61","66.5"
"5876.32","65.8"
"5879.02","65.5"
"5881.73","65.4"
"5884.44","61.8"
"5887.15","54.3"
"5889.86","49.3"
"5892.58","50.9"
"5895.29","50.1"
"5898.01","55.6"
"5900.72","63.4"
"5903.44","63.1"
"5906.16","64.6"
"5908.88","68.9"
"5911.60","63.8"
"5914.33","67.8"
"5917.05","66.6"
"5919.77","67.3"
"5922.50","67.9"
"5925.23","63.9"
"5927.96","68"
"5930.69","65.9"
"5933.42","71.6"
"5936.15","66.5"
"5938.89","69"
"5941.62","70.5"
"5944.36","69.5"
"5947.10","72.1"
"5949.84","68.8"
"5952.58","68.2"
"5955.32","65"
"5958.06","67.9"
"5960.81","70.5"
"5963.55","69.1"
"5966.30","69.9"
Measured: 2.0 Angstrom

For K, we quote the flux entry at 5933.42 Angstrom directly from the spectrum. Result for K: 71.6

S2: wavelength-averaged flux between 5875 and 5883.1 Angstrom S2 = 65.6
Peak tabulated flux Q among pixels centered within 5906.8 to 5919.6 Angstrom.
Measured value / 68.9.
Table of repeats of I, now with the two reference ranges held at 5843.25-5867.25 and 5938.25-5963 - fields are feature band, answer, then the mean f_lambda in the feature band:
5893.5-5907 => 1.9 Angstrom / 58.9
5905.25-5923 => 0.5 Angstrom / 66.7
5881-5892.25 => 1.9 Angstrom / 56.6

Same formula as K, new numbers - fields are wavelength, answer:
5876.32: 65.8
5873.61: 66.5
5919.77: 67.3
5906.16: 64.6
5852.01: 67.9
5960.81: 70.5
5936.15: 66.5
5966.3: 69.9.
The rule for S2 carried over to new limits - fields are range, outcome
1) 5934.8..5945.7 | 68.9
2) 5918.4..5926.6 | 66.4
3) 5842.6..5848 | 69.4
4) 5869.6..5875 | 66.3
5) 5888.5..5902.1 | 53.9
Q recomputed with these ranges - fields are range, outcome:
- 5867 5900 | 66.5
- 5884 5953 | 72.1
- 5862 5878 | 70.5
